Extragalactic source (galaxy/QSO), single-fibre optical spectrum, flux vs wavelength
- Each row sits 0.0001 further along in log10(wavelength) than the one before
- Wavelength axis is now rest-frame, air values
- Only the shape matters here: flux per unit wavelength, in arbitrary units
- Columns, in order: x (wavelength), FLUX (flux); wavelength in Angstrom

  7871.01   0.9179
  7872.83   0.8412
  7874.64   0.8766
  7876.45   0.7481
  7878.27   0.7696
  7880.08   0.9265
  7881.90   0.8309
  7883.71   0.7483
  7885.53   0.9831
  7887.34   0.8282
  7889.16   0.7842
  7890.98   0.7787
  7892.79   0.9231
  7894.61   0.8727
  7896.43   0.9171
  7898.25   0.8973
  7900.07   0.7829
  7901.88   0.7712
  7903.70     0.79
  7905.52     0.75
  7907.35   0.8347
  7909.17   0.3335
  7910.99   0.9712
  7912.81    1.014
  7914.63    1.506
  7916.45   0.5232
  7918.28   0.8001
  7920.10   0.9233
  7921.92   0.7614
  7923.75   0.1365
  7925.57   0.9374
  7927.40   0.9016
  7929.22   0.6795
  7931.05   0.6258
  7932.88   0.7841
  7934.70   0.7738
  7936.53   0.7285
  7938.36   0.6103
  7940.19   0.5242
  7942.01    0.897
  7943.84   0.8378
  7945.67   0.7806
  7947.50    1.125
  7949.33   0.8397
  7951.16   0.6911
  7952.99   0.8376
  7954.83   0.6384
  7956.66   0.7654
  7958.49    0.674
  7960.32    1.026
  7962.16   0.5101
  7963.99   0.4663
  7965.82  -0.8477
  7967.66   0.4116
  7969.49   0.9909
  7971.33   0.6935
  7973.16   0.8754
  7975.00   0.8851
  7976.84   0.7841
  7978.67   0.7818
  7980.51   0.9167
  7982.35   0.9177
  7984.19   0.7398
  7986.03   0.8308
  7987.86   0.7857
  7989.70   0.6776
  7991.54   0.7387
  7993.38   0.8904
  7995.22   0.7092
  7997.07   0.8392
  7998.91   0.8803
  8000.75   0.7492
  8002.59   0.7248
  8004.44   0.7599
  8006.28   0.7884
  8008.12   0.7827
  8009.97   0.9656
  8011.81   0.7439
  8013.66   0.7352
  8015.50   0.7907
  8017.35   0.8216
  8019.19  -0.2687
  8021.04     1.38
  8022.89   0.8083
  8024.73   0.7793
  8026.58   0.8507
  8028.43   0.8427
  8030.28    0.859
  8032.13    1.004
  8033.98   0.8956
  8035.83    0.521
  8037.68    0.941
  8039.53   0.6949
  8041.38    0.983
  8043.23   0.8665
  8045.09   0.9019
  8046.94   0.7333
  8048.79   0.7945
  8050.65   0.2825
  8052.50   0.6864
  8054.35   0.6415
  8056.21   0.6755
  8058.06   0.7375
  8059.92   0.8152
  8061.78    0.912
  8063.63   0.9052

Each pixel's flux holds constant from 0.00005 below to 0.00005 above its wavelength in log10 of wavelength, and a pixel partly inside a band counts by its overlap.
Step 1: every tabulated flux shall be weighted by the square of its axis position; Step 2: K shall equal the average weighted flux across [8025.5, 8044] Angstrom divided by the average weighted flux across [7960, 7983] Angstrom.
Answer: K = 1.35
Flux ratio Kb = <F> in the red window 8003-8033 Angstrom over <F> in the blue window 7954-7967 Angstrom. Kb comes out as 1.72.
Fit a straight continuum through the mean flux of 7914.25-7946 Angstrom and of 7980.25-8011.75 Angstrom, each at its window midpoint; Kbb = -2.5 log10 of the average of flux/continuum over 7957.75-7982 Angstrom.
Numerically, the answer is 0.23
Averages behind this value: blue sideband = 0.75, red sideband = 0.802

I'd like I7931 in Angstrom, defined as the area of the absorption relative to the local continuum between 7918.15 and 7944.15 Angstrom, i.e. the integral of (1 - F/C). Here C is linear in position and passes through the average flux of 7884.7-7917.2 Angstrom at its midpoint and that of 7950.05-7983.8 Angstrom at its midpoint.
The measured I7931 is 1.5 Angstrom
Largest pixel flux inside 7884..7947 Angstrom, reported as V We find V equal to 1.506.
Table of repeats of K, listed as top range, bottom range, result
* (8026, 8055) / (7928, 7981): 1.14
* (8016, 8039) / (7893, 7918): 0.96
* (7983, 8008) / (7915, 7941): 1.12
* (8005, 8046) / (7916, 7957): 1.10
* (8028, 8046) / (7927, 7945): 1.19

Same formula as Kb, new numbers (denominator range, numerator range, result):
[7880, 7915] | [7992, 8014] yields 0.94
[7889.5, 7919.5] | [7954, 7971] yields 0.62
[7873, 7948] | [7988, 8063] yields 0.96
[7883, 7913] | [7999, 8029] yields 0.94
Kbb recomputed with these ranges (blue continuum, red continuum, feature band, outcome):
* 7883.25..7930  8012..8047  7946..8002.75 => 0.109 mag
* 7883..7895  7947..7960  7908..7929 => 0.034 mag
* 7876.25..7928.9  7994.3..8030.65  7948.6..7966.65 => 0.377 mag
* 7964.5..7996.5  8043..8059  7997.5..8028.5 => -0.117 mag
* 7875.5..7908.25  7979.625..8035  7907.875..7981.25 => 0.123 mag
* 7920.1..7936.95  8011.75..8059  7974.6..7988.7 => -0.129 mag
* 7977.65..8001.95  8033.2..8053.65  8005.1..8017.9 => -0.027 mag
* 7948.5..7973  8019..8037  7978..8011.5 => -0.141 mag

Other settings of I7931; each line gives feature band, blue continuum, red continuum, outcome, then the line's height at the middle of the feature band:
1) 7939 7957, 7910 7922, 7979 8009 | 1.8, 0.879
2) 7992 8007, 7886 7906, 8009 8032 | 0.0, 0.792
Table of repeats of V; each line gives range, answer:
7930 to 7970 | 1.125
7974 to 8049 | 1.38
